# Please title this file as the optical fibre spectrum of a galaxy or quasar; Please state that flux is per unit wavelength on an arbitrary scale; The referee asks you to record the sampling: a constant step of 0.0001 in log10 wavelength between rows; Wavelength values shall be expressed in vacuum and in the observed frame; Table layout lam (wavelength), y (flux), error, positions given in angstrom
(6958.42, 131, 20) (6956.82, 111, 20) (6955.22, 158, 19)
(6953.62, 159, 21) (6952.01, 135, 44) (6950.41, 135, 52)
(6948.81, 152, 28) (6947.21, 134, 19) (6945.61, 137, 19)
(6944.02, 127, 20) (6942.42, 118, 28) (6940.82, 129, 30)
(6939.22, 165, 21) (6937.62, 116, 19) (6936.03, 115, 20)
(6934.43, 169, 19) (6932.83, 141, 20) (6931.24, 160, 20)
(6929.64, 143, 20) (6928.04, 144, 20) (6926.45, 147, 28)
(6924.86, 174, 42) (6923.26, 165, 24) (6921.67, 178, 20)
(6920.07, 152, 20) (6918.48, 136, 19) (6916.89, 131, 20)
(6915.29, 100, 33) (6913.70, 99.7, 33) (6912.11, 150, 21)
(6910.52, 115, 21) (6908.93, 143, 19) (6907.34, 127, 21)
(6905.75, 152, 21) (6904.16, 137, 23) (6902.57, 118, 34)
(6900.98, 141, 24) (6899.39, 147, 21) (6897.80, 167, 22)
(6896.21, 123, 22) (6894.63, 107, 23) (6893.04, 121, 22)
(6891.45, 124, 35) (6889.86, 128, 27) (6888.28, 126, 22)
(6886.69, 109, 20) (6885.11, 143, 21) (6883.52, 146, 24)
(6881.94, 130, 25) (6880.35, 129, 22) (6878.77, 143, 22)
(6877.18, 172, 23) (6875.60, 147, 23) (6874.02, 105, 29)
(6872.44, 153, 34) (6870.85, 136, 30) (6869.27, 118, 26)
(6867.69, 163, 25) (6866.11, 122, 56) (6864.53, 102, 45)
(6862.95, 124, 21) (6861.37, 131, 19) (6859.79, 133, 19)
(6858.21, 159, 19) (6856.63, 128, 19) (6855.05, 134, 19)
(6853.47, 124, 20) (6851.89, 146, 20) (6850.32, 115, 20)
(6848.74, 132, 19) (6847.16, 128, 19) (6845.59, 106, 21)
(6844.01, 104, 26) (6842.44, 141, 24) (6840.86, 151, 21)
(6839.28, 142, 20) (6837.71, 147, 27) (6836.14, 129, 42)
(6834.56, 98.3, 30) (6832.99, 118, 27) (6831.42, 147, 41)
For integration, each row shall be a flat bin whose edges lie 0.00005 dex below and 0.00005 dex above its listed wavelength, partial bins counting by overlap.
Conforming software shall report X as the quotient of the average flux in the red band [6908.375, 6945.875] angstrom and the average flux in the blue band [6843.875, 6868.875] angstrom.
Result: 1.09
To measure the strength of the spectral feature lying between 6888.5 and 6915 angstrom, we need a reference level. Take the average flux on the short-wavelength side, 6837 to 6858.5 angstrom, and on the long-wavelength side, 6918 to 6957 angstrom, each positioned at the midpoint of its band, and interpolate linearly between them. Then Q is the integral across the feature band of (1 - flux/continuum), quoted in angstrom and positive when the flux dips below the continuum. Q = 1.7 angstrom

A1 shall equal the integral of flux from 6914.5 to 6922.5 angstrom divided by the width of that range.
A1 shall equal 139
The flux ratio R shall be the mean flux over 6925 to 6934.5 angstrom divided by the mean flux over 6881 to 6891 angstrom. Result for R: 1.16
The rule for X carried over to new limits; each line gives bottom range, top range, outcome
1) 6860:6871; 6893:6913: 1.05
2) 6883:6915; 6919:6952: 1.11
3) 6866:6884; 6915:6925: 1.07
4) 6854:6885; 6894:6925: 1.01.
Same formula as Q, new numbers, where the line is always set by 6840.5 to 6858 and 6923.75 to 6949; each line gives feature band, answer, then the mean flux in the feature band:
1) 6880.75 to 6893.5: 0.5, 129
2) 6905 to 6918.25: 1.0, 128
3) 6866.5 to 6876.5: -0.4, 137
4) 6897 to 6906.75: -0.5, 143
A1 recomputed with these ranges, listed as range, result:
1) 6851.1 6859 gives 138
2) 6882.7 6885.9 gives 144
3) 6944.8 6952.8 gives 139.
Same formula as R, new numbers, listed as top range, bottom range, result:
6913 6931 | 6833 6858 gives 1.11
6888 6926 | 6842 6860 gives 1.06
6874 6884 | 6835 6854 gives 1.09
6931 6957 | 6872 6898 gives 1.05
